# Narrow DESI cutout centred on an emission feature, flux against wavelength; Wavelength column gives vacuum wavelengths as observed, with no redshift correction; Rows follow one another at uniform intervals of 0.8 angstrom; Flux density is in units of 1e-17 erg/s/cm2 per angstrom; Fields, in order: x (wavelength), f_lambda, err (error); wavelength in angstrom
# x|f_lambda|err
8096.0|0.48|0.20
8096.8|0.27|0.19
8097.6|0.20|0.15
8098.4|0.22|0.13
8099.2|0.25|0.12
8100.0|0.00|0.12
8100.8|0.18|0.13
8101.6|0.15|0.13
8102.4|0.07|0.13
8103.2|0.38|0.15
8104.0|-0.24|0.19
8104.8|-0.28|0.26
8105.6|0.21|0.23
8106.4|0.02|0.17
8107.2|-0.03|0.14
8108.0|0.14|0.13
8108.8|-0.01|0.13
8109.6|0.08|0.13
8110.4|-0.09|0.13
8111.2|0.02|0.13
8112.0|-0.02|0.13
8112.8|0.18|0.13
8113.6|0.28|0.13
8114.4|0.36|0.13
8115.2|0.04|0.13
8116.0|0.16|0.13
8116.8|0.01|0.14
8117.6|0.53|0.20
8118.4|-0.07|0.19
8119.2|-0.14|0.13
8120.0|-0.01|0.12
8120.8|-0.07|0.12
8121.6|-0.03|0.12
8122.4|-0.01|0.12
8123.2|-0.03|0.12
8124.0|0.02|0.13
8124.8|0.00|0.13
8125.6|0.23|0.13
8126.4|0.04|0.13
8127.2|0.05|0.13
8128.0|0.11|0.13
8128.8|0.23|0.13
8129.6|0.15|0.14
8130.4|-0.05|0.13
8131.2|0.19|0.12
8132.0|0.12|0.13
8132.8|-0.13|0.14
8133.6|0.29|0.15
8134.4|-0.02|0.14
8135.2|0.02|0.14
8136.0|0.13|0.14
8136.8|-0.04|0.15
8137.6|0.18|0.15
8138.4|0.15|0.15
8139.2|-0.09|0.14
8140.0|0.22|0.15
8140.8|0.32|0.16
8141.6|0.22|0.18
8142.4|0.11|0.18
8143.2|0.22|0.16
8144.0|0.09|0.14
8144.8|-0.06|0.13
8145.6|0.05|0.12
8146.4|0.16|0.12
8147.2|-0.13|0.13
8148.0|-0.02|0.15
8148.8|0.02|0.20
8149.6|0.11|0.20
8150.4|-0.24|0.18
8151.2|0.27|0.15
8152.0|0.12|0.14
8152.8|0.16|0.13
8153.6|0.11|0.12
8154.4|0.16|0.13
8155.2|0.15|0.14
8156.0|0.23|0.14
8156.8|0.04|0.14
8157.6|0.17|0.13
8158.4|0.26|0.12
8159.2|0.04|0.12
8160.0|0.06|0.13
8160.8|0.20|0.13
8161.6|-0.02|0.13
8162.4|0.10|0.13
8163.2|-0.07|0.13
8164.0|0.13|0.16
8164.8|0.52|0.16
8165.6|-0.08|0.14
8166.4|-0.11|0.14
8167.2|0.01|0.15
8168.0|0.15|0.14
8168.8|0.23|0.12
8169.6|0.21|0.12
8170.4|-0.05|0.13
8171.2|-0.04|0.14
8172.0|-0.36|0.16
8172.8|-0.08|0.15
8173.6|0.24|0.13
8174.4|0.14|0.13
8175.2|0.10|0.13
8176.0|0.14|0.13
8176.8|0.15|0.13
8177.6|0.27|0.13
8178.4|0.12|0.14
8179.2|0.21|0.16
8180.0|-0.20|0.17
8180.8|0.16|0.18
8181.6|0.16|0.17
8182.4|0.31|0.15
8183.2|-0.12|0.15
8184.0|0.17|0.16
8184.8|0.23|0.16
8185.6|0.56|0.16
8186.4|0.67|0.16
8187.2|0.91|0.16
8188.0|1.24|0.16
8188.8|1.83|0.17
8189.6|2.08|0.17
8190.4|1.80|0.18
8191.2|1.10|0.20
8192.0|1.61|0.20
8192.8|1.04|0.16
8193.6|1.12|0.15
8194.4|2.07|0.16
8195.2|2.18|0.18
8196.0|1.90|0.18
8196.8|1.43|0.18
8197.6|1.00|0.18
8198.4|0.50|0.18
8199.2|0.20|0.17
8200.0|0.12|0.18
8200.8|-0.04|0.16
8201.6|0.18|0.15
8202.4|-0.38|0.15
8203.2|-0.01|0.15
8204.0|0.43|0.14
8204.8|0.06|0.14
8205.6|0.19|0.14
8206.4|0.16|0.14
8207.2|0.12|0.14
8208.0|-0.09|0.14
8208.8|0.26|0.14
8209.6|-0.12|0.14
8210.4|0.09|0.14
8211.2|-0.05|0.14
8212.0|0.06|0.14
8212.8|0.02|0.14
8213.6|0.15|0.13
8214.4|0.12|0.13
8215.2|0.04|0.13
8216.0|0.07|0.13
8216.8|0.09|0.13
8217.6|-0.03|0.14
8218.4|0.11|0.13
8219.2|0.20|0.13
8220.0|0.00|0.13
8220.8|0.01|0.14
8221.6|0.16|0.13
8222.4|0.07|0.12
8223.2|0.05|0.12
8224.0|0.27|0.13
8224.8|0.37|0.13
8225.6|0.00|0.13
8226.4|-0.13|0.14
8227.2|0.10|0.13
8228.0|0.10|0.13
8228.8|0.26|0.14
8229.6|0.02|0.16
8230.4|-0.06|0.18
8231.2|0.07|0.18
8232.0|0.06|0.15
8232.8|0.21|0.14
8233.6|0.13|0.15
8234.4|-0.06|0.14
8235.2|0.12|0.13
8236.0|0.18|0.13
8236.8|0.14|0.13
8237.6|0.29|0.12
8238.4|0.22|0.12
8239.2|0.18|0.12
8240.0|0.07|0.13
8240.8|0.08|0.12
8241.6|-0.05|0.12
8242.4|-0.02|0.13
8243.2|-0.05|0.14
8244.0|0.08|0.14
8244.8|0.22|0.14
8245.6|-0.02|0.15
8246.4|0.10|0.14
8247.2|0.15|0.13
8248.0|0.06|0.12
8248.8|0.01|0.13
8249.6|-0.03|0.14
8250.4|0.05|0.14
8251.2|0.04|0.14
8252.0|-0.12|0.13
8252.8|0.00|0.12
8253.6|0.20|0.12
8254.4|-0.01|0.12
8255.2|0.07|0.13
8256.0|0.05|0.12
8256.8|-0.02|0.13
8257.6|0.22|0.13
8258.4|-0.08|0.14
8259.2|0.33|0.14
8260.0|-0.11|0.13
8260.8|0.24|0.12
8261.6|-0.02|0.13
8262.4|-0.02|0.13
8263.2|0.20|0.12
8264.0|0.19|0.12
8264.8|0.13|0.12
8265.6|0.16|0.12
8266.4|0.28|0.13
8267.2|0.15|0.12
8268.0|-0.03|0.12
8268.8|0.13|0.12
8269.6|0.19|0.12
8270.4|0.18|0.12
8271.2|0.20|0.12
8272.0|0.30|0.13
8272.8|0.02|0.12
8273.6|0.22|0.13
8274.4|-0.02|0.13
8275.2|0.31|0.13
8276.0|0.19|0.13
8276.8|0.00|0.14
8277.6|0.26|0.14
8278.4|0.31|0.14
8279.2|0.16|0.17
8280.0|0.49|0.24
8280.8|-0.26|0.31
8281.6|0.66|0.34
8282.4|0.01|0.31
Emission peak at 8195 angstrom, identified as [O II]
